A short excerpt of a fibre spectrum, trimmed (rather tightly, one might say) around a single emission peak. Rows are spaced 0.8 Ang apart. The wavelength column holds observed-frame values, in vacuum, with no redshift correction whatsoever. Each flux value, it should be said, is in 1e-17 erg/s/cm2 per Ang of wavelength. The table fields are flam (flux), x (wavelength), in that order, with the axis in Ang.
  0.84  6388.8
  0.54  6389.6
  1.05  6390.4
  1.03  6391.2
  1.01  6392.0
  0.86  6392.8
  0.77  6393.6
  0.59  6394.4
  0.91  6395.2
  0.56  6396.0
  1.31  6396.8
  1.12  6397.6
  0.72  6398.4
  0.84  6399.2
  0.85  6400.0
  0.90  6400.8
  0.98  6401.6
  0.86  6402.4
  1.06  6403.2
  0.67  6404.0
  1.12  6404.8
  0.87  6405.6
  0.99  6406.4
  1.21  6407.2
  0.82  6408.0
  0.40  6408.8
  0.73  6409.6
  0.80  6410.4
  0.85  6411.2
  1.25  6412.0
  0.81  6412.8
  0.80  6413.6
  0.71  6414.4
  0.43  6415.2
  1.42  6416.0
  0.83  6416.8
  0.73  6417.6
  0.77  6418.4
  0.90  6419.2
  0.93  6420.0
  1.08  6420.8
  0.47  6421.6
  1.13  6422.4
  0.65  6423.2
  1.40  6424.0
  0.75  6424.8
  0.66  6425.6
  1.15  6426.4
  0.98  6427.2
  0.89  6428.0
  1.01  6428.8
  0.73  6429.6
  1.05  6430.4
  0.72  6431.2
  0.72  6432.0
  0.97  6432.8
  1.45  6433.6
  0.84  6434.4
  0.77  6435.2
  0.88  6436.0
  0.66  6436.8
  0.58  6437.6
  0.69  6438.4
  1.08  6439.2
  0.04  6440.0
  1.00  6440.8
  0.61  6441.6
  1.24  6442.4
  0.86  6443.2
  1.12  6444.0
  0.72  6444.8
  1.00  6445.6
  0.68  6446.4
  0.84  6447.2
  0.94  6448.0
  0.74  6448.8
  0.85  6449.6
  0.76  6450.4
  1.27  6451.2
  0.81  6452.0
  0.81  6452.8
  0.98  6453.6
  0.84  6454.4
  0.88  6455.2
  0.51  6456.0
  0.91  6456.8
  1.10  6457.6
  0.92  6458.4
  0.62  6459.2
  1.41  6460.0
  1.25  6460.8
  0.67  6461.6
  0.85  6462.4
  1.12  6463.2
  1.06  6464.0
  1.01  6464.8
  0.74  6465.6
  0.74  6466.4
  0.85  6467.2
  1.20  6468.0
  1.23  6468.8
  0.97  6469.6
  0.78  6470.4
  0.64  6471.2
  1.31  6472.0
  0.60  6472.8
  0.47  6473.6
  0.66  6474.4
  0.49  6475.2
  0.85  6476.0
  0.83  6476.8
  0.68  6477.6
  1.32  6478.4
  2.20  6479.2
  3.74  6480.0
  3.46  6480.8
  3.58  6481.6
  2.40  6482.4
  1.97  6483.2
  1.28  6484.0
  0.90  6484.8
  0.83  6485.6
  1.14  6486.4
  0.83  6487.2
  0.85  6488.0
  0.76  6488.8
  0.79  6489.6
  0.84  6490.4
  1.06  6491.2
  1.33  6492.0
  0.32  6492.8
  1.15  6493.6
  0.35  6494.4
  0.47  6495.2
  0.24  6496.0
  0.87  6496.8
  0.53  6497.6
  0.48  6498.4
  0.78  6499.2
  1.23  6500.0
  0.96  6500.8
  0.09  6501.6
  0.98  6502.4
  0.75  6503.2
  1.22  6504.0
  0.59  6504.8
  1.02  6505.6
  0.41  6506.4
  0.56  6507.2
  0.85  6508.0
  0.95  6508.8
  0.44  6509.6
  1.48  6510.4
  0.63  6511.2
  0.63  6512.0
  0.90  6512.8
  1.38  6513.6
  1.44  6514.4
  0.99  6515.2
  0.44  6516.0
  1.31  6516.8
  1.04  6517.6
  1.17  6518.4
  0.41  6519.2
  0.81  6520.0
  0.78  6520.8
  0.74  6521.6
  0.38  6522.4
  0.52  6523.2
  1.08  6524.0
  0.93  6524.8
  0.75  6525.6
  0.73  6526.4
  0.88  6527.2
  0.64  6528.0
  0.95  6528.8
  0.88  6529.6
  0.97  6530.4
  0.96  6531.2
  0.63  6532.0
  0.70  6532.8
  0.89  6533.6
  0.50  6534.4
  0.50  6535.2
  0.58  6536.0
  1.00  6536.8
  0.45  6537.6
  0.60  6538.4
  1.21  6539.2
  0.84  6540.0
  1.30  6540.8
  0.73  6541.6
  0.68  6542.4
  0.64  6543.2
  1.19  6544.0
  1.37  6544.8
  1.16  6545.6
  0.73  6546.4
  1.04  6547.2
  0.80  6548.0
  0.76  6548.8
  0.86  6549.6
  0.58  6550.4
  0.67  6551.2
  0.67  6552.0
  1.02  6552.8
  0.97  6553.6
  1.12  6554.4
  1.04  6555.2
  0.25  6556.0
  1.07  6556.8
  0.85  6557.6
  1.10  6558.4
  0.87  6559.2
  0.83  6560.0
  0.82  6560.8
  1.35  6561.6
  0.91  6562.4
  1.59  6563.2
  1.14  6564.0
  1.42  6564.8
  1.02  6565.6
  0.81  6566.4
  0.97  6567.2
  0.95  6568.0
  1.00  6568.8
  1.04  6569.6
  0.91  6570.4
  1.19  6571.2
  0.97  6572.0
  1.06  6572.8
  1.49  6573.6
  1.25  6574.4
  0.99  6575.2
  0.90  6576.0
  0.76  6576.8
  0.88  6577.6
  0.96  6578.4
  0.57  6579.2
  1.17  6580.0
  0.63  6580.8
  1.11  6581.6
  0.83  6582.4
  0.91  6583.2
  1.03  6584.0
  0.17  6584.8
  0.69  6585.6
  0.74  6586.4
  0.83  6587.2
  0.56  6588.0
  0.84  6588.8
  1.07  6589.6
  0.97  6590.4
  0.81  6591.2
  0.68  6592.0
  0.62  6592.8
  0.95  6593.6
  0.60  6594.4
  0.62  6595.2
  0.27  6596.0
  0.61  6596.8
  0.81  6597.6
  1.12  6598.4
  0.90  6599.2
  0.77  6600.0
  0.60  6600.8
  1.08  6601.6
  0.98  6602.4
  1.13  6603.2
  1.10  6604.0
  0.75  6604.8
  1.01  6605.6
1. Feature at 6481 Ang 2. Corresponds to Hbeta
